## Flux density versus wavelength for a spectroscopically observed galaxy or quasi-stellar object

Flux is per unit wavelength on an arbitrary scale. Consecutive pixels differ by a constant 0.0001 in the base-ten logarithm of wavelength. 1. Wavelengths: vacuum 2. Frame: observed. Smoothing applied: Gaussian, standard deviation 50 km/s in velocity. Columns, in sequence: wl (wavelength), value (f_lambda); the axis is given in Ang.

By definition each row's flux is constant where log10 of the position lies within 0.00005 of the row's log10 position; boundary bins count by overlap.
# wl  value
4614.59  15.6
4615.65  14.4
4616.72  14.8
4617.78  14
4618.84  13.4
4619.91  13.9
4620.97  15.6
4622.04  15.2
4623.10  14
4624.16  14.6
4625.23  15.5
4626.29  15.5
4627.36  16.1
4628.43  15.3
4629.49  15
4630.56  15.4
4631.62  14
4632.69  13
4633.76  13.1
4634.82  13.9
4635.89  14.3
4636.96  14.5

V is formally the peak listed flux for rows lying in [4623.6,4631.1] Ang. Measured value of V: 16.1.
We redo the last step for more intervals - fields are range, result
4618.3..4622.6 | 15.6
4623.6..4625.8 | 15.5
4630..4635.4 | 15.4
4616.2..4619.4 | 14.8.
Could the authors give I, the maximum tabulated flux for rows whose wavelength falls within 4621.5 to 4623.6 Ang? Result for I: 15.2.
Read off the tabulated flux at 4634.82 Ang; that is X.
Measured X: 13.9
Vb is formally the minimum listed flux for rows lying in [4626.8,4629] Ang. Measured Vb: 15.3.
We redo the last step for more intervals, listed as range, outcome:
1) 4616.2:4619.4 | 13.4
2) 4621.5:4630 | 14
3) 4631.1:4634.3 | 13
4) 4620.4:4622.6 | 15.2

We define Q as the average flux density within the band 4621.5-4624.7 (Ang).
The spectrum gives 14.6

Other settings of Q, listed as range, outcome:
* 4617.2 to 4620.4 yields 13.8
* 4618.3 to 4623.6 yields 14.4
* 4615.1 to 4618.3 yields 14.4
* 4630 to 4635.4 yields 13.9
